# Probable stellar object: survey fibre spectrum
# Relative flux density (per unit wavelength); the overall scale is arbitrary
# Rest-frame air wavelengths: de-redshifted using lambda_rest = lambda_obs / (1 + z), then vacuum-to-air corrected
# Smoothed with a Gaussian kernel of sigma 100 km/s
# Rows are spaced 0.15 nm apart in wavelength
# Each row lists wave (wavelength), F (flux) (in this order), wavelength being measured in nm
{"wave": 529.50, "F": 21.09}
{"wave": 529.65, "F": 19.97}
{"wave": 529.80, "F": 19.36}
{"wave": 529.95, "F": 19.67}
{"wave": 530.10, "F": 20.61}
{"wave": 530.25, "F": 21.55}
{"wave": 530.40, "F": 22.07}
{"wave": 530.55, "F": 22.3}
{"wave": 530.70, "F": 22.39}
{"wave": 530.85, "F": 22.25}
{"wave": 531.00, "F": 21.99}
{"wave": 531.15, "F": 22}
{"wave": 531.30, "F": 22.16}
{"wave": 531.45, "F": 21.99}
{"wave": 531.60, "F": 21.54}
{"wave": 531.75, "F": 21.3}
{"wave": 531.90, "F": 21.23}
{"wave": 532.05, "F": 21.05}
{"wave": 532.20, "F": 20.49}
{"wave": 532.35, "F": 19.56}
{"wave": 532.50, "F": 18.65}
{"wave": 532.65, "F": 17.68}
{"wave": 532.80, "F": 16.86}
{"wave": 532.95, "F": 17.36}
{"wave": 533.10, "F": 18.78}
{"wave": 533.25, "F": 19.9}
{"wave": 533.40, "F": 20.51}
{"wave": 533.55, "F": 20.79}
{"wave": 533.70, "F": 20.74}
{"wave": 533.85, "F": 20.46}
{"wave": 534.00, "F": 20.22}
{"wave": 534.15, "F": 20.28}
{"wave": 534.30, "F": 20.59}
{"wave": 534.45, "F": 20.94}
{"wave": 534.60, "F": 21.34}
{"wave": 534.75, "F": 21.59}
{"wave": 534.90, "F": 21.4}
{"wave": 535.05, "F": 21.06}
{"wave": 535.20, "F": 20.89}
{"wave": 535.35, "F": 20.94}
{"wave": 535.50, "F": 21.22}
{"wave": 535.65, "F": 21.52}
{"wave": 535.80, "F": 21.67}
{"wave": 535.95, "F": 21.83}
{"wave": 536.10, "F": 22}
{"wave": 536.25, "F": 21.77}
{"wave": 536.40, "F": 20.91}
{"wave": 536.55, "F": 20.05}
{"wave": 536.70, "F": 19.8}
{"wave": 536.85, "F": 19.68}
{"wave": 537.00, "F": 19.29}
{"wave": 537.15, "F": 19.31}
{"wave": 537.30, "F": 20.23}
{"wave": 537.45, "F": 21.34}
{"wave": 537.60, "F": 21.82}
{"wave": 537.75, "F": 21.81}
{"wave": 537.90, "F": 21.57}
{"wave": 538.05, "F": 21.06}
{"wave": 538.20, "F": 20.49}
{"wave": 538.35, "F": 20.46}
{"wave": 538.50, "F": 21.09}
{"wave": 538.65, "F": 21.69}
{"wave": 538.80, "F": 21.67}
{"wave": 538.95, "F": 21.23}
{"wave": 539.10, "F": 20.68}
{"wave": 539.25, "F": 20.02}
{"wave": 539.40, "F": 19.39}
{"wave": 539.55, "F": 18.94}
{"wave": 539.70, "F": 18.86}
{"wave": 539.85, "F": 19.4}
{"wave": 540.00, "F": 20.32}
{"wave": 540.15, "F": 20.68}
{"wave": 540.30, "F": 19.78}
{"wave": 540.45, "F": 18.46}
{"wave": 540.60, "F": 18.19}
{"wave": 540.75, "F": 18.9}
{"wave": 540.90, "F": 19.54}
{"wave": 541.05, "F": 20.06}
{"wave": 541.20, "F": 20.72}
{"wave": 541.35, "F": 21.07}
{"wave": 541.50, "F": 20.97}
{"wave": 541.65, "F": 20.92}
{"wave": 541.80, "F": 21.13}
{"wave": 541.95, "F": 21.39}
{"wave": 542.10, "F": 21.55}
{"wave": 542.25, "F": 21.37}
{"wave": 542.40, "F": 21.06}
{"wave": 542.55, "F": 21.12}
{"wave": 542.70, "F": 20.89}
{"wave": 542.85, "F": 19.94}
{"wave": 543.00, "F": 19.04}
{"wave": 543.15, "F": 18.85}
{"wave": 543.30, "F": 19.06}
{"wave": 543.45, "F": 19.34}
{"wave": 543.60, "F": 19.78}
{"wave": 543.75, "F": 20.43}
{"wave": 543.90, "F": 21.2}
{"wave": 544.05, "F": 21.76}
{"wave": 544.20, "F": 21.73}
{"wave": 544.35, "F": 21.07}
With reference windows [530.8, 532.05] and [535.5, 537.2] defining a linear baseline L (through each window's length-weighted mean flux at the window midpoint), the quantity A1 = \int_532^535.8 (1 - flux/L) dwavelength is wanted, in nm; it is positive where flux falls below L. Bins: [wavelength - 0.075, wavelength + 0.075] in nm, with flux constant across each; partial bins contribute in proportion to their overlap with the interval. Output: 0.18 nm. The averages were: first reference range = 21.8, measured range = 20.2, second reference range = 20.8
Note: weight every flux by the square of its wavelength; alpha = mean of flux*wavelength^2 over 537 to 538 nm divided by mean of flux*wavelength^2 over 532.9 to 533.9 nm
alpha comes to 1.07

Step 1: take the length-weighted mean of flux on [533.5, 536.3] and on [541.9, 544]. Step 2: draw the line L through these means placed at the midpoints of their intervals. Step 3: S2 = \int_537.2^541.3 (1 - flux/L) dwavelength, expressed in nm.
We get 0.08 nm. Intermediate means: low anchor 21.1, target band 20.3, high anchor 20.4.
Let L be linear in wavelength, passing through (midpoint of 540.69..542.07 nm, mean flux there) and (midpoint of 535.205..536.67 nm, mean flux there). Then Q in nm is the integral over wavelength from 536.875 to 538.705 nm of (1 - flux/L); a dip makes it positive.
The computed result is 0.02 nm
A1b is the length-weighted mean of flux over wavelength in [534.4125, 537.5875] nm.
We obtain 20.9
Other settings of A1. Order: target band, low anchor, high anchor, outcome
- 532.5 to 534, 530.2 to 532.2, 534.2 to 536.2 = 0.16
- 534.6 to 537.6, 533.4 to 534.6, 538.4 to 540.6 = -0.07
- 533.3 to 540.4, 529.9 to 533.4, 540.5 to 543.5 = -0.10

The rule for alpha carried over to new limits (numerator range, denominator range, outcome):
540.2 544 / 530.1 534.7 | 1.02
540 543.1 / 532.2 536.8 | 1.02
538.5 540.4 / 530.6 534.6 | 1.01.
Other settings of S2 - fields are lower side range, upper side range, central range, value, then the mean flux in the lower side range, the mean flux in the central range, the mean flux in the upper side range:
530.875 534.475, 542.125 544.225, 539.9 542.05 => 0.02 nm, 20.3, 20.2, 20.4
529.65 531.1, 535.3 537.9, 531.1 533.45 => 0.13 nm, 21.3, 20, 20.9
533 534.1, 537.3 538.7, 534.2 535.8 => -0.05 nm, 20.1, 21.2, 21.2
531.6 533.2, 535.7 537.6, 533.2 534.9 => -0.07 nm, 19.4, 20.7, 20.7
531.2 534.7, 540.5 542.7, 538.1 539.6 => -0.01 nm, 20.2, 20.6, 20.6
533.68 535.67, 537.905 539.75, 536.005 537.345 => 0.02 nm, 20.9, 20.4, 20.5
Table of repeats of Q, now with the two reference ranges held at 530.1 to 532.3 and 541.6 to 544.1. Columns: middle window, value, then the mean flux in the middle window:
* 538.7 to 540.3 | 0.05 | 20.1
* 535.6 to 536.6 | -0.01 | 21.4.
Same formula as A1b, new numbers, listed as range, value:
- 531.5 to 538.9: 20.6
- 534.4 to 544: 20.5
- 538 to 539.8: 20.4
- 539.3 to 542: 19.9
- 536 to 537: 20.6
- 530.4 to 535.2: 20.7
